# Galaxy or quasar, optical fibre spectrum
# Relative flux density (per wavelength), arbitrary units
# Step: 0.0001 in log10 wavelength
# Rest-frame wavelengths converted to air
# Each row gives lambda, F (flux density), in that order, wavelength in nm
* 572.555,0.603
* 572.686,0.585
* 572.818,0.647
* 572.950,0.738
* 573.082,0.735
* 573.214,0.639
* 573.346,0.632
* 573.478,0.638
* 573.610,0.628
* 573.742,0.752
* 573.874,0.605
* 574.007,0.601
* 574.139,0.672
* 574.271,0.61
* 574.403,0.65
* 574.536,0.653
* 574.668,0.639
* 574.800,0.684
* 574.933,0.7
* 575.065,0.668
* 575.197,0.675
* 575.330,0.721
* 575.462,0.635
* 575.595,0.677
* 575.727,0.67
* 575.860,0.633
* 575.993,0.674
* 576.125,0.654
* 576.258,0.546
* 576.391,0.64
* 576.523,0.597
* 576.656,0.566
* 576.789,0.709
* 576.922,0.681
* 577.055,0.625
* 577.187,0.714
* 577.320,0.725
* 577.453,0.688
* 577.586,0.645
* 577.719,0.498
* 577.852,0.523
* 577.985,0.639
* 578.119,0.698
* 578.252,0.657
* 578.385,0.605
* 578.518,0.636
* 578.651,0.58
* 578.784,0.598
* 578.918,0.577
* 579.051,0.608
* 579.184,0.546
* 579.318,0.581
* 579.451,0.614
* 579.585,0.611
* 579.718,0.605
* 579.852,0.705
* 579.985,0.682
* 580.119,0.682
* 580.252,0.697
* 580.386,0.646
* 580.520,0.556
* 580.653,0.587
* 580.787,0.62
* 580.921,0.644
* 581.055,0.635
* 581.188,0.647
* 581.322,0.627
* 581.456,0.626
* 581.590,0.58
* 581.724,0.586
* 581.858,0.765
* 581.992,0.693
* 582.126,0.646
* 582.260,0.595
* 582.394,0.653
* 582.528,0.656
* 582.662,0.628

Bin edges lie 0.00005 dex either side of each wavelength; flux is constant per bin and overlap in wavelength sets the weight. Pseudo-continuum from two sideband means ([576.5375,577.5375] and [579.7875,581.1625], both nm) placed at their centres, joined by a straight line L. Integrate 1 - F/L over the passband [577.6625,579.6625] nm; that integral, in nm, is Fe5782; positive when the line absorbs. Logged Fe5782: 0.18 nm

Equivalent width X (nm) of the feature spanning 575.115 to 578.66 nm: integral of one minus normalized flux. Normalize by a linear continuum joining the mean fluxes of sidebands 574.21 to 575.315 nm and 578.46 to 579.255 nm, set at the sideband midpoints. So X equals -0.10 nm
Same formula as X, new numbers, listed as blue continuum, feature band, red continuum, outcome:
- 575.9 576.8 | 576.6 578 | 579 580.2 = -0.03 nm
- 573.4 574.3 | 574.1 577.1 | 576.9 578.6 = -0.04 nm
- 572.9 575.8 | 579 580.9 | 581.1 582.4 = 0.06 nm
